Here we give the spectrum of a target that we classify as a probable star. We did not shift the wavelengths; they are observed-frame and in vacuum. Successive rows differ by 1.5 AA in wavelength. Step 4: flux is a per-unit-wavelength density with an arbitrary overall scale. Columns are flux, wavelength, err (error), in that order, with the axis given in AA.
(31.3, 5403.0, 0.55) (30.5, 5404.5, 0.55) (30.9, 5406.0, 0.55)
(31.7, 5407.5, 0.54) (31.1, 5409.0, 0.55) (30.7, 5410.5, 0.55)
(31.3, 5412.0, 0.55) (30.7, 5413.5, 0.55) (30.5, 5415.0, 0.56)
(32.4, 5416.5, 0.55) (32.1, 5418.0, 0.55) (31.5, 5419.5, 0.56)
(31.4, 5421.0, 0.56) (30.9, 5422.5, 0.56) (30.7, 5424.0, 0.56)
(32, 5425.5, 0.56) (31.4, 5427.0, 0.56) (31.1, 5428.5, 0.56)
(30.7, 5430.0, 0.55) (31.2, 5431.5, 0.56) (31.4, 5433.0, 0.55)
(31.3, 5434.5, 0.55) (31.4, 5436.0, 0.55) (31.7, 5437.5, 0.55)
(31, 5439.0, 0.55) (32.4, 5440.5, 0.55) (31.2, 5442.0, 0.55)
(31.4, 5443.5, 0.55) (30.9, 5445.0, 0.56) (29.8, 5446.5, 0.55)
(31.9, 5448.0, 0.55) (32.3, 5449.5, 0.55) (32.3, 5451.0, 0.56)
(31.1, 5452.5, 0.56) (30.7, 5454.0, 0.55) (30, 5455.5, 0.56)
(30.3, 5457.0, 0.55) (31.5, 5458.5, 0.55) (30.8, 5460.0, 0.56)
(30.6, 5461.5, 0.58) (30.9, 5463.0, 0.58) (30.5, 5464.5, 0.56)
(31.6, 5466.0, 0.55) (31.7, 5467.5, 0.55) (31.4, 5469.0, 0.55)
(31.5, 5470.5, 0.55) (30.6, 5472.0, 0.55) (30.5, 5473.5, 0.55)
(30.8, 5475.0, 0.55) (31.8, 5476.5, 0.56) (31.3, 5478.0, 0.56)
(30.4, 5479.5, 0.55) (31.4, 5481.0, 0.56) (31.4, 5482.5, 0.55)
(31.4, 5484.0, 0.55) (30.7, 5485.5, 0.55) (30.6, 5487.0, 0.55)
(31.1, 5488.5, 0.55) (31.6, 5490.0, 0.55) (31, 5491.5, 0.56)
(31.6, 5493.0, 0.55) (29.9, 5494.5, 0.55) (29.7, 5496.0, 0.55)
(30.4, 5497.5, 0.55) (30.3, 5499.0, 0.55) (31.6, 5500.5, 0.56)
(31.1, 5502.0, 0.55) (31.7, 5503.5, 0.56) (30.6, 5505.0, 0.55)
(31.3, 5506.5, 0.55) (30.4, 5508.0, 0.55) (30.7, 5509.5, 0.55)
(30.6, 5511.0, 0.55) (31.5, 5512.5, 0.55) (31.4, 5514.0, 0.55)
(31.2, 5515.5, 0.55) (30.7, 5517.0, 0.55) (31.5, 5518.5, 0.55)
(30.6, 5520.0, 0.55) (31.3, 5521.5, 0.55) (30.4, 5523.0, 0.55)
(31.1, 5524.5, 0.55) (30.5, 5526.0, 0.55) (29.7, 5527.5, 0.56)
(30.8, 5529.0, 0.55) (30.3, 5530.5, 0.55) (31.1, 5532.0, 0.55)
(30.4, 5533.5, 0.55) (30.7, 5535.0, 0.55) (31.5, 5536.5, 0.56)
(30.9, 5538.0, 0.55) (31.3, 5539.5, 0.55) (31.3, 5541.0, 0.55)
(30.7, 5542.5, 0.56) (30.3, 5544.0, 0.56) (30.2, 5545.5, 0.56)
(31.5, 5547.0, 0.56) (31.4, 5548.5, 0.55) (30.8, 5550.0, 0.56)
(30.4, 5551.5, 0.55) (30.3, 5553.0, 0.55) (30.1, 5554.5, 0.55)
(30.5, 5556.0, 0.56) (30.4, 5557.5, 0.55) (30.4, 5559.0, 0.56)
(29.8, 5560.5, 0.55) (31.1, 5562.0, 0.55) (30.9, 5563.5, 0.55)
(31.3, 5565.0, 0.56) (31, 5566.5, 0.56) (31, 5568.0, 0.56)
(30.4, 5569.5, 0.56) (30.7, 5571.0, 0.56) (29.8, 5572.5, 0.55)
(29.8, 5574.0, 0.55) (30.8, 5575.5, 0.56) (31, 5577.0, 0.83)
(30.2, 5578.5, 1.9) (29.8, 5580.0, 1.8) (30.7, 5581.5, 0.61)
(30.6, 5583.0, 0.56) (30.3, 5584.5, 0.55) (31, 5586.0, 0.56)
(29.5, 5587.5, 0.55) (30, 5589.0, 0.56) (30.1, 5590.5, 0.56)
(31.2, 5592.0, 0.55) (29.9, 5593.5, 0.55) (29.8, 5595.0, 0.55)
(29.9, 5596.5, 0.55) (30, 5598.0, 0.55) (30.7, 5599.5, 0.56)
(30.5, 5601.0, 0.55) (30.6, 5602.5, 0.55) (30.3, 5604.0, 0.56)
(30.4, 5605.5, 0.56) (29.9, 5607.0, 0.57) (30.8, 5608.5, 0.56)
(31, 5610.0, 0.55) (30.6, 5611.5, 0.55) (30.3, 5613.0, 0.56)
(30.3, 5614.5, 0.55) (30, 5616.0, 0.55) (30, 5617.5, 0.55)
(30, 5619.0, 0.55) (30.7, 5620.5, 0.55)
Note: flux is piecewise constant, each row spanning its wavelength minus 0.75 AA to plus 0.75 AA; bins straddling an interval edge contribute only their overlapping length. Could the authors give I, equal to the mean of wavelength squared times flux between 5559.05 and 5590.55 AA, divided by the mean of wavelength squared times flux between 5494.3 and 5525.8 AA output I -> 1.0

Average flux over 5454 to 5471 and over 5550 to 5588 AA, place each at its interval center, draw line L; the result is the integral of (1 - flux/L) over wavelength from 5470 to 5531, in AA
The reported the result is -0.2 AA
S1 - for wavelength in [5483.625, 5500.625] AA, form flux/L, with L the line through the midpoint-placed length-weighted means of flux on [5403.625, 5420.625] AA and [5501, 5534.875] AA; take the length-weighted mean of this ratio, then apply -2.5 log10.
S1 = 0.01 mag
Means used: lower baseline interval 31.2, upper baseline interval 30.9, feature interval 30.8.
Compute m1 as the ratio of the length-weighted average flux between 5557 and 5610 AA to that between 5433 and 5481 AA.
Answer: 0.98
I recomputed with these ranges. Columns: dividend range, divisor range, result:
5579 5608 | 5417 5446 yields 1.02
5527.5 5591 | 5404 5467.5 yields 1.03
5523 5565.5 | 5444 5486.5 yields 1.02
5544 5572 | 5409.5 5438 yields 1.03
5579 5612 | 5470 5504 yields 1.02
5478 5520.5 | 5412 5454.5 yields 1.01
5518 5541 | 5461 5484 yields 1.01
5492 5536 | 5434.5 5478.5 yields 1.01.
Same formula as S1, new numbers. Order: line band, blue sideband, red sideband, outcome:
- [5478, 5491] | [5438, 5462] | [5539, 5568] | 0.00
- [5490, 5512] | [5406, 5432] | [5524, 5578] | 0.00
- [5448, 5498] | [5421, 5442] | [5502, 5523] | 0.00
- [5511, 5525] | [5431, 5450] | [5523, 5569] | -0.01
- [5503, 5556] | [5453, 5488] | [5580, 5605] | -0.01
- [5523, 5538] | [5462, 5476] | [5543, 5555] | 0.00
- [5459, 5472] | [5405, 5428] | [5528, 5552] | 0.00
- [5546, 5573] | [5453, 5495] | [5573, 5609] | -0.01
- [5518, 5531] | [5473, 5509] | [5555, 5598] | 0.00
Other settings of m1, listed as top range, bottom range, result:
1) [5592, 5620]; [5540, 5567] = 0.99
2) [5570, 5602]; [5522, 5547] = 0.99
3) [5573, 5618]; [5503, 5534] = 0.98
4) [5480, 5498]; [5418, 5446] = 0.99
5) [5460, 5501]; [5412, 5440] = 0.99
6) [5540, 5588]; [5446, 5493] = 0.98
